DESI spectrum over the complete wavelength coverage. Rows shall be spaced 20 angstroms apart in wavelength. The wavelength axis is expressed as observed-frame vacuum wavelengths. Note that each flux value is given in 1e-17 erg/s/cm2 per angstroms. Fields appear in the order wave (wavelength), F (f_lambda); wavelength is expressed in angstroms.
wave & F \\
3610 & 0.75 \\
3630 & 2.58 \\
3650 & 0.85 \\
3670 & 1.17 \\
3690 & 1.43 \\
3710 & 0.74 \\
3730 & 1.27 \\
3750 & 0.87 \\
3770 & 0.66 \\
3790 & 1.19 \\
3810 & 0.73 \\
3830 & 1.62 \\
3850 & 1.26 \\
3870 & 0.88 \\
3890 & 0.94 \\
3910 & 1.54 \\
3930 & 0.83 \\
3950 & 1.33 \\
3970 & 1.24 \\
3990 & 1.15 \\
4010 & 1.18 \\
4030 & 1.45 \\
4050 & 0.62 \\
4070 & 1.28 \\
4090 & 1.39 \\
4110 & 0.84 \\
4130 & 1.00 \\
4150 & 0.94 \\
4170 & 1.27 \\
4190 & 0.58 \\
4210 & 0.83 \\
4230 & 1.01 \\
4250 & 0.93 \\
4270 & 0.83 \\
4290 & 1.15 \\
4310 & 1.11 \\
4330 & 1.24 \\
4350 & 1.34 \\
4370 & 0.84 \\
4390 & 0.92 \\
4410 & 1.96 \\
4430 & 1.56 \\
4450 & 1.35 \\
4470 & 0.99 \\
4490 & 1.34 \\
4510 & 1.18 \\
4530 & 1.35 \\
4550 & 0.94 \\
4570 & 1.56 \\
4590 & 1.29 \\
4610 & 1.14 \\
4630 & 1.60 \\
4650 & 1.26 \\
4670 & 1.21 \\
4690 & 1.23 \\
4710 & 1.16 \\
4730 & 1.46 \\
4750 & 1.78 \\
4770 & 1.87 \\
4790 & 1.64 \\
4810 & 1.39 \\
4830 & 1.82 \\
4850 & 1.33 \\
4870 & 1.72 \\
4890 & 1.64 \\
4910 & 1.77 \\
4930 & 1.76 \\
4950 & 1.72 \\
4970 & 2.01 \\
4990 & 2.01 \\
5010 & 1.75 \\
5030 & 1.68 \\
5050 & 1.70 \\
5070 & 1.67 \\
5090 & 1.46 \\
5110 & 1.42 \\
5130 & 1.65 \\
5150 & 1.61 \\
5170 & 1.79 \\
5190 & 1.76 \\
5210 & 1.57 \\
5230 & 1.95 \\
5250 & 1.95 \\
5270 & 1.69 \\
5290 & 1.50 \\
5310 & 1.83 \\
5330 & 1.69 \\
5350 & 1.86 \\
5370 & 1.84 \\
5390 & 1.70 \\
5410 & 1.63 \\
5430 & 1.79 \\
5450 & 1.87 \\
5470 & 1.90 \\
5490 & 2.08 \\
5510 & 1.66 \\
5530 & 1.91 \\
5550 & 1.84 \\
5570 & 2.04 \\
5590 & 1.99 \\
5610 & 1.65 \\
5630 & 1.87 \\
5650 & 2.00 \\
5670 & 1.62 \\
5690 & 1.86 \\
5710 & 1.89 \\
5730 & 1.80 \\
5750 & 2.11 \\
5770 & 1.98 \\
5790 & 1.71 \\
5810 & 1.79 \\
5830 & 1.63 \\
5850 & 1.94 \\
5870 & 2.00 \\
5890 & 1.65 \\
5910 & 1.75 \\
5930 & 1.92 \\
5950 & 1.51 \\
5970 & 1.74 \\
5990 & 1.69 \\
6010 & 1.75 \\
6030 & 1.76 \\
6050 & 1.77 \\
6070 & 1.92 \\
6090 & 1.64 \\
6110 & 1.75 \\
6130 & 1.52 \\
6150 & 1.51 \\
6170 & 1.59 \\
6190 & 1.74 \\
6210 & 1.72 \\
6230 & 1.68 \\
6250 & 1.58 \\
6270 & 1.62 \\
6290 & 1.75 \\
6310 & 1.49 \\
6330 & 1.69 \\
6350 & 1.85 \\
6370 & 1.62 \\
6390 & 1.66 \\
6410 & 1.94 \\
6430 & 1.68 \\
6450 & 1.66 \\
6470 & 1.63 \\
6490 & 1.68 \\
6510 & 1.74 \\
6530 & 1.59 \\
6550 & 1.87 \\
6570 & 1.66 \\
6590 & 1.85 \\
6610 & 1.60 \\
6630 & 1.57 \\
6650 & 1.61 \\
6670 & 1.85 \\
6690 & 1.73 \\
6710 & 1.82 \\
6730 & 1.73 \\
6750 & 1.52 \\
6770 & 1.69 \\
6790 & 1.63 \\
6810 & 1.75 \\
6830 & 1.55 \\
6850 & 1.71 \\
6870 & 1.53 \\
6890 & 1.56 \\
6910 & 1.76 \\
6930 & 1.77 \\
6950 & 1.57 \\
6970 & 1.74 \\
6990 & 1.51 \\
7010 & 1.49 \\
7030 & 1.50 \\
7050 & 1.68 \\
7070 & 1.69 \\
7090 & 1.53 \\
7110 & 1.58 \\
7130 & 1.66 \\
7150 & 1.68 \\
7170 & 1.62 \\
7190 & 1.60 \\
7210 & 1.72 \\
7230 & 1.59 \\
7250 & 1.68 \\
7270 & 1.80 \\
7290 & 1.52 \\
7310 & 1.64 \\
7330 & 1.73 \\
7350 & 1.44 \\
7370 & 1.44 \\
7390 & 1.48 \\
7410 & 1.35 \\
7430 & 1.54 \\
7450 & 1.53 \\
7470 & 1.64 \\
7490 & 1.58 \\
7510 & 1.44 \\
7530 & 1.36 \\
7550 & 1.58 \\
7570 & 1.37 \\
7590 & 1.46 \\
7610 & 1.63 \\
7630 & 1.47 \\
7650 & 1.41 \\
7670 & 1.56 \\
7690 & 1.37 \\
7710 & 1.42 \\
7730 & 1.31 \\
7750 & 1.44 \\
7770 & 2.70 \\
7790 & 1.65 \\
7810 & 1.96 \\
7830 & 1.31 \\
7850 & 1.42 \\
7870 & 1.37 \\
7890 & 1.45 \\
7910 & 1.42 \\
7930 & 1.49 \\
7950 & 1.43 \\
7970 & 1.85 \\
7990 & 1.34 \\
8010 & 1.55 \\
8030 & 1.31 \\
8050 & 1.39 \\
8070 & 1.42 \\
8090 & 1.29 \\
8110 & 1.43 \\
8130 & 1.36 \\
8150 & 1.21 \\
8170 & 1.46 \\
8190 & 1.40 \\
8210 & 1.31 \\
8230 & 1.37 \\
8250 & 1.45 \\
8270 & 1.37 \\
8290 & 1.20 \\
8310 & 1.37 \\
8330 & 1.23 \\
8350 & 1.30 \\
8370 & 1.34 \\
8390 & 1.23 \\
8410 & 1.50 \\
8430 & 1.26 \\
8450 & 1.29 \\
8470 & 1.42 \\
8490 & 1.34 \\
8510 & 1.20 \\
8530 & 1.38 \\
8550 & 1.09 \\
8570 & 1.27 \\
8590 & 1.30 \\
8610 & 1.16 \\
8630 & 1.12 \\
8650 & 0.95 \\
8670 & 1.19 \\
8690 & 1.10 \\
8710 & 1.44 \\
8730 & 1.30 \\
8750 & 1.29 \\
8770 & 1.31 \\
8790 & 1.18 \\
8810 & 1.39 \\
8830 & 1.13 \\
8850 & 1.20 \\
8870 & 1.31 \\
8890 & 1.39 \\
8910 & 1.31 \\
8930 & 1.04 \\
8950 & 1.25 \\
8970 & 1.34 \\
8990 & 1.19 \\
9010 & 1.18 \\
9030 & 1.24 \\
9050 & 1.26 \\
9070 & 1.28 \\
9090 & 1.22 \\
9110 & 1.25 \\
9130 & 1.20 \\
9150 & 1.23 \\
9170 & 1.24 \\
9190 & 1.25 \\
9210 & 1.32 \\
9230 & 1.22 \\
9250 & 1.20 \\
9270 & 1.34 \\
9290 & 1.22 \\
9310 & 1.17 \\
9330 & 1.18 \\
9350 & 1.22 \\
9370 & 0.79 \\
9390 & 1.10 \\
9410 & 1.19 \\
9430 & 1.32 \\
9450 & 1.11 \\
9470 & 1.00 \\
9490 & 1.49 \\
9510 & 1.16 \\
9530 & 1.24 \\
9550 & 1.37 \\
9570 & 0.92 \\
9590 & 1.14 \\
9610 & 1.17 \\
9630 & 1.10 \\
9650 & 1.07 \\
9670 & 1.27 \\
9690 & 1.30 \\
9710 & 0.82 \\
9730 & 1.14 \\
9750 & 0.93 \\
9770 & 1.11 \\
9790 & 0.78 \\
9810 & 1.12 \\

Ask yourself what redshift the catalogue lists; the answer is 0.185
